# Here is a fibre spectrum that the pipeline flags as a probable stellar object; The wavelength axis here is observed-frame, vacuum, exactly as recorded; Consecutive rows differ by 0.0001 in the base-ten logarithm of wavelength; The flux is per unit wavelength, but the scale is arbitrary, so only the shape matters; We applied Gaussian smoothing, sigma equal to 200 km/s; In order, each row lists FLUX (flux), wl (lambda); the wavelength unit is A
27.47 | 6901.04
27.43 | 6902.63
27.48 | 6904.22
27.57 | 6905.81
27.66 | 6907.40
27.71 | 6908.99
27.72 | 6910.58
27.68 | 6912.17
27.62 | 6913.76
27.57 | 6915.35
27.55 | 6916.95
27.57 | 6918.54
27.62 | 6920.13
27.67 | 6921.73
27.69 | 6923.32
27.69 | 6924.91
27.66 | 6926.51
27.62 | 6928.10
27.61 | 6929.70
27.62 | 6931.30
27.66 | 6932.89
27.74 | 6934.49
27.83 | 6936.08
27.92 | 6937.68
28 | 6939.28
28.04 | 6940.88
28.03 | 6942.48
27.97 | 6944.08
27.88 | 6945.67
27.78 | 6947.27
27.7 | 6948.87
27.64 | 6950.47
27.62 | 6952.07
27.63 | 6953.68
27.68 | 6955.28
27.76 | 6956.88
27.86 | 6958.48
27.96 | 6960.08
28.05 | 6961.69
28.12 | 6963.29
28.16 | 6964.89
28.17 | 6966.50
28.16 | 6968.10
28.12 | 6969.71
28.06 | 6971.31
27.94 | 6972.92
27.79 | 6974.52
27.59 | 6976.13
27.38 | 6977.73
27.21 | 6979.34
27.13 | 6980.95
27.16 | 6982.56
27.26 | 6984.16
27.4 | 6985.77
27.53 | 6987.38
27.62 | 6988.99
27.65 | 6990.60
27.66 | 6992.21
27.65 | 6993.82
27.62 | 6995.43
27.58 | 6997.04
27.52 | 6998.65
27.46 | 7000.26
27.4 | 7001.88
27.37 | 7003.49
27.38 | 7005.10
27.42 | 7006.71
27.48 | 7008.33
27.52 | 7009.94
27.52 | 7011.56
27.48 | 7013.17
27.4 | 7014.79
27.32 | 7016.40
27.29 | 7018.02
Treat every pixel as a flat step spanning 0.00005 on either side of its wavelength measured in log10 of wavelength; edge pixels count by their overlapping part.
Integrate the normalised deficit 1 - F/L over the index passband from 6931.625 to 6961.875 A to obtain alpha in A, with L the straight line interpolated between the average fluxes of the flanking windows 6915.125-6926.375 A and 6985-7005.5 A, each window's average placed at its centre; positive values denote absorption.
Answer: -0.3 A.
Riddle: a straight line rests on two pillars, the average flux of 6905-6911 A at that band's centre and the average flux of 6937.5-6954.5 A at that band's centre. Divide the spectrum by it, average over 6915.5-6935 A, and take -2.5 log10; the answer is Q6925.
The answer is 0.004 mag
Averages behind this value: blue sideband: 27.7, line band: 27.6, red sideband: 27.8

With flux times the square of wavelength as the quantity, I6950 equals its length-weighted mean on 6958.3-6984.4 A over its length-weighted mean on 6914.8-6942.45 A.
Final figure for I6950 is 1.0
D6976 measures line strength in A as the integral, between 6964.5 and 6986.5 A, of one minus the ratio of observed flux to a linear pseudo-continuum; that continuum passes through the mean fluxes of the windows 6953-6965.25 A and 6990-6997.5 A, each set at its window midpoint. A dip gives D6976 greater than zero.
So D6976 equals 0.1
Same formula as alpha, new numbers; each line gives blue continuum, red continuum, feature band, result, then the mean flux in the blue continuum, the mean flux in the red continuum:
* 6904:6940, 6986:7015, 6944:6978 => -0.3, 27.7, 27.5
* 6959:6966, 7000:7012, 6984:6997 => 0.0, 28.1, 27.4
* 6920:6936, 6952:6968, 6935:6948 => -0.1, 27.7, 27.9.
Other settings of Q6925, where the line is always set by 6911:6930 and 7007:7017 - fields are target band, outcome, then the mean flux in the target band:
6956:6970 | -0.02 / 28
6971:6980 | -0.01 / 27.6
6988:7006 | 0.00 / 27.5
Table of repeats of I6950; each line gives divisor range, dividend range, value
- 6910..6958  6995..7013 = 1.01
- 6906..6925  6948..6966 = 1.02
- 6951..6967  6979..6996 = 0.99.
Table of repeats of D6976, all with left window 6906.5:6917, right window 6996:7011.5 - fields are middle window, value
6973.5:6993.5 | 0.0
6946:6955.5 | 0.0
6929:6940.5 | -0.1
